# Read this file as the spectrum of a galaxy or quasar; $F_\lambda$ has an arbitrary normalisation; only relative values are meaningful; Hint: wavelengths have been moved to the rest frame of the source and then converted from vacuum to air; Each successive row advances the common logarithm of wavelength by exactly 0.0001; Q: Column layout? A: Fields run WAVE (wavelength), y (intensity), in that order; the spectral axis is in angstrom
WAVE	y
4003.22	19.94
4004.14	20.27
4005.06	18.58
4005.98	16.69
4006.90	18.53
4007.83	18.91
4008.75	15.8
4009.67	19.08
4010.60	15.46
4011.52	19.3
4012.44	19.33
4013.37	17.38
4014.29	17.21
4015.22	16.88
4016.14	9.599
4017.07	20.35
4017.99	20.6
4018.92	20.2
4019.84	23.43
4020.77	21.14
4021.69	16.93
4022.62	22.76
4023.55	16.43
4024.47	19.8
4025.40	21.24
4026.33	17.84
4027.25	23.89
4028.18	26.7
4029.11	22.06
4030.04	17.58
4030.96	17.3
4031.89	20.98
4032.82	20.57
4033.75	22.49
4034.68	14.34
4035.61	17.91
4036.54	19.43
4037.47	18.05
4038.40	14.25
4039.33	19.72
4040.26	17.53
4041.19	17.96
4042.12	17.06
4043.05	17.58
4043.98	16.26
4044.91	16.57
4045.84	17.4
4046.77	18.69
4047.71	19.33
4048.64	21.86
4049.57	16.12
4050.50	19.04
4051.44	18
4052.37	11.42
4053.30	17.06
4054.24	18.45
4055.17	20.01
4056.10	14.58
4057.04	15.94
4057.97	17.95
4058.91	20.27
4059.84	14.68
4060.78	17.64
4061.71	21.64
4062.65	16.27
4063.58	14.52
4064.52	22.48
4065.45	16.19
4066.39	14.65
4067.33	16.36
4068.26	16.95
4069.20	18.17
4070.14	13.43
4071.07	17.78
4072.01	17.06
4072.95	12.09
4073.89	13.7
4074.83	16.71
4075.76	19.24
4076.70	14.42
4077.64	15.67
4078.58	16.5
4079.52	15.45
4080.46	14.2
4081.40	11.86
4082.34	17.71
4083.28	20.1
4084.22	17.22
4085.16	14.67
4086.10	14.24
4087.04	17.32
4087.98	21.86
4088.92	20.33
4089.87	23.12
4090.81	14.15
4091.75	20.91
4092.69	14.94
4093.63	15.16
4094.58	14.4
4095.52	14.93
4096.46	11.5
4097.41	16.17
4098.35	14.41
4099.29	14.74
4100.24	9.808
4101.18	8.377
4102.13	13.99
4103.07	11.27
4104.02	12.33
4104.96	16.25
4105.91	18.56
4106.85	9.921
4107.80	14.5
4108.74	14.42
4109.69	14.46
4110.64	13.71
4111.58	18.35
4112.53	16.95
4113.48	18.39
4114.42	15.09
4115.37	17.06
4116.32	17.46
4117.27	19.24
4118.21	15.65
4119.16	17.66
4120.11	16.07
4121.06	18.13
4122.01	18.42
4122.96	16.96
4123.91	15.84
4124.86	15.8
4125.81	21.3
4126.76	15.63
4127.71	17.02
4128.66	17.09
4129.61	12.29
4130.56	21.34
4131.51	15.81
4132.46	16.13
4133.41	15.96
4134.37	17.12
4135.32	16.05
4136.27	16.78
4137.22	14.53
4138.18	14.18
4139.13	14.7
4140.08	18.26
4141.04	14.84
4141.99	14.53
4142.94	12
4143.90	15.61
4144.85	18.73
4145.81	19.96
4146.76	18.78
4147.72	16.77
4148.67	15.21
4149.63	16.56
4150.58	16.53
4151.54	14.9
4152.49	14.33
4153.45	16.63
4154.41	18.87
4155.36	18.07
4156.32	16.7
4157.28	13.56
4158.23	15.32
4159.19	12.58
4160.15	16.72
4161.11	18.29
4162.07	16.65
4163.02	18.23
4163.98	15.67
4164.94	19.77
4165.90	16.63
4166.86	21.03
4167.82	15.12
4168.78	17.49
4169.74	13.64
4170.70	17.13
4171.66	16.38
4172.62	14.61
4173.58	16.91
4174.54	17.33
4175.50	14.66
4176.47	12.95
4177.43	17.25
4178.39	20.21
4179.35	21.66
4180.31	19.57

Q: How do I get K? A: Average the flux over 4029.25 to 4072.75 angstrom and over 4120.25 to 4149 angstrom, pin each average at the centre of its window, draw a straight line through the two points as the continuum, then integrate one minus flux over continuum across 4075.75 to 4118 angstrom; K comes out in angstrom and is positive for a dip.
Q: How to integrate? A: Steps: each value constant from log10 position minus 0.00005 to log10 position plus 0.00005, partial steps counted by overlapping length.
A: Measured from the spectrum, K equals 3.4 angstrom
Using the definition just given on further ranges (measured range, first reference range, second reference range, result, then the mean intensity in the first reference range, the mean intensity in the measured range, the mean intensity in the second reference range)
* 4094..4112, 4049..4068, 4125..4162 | 3.2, 17.2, 13.8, 16.3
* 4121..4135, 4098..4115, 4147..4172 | -1.7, 14.2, 16.9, 16.5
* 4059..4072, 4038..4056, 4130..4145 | 0.1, 17.6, 17.1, 16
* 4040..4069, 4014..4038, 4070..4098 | 0.7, 19.4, 17.4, 16.3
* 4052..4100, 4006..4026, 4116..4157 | 3.0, 18.5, 16.5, 16.6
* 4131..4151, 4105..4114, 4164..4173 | 0.1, 15.5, 16.2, 16.8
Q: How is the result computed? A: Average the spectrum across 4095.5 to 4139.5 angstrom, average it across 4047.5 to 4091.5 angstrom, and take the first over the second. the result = 0.92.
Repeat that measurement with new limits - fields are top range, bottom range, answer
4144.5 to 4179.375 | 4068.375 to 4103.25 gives 1.07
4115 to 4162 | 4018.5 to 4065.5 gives 0.89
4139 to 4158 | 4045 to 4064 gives 0.93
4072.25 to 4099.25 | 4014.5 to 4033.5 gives 0.82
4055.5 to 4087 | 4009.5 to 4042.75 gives 0.87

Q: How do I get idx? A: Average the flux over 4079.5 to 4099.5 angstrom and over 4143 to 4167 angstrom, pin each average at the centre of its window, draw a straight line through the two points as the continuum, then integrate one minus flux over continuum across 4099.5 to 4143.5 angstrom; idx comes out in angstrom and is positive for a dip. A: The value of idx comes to 2.4 angstrom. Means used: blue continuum 16.4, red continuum 16.7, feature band 15.7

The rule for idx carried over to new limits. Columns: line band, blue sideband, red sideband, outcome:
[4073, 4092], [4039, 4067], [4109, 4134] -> 0.45 angstrom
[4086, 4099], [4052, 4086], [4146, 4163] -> -0.22 angstrom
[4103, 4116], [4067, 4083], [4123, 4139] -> 0.75 angstrom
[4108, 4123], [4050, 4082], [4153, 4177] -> -0.22 angstrom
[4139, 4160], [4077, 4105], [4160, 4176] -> 0.51 angstrom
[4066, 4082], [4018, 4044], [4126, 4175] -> 2.41 angstrom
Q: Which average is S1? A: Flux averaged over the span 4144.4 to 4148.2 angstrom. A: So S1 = 18.5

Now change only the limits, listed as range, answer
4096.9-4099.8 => 15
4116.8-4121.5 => 17.4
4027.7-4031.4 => 20.9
